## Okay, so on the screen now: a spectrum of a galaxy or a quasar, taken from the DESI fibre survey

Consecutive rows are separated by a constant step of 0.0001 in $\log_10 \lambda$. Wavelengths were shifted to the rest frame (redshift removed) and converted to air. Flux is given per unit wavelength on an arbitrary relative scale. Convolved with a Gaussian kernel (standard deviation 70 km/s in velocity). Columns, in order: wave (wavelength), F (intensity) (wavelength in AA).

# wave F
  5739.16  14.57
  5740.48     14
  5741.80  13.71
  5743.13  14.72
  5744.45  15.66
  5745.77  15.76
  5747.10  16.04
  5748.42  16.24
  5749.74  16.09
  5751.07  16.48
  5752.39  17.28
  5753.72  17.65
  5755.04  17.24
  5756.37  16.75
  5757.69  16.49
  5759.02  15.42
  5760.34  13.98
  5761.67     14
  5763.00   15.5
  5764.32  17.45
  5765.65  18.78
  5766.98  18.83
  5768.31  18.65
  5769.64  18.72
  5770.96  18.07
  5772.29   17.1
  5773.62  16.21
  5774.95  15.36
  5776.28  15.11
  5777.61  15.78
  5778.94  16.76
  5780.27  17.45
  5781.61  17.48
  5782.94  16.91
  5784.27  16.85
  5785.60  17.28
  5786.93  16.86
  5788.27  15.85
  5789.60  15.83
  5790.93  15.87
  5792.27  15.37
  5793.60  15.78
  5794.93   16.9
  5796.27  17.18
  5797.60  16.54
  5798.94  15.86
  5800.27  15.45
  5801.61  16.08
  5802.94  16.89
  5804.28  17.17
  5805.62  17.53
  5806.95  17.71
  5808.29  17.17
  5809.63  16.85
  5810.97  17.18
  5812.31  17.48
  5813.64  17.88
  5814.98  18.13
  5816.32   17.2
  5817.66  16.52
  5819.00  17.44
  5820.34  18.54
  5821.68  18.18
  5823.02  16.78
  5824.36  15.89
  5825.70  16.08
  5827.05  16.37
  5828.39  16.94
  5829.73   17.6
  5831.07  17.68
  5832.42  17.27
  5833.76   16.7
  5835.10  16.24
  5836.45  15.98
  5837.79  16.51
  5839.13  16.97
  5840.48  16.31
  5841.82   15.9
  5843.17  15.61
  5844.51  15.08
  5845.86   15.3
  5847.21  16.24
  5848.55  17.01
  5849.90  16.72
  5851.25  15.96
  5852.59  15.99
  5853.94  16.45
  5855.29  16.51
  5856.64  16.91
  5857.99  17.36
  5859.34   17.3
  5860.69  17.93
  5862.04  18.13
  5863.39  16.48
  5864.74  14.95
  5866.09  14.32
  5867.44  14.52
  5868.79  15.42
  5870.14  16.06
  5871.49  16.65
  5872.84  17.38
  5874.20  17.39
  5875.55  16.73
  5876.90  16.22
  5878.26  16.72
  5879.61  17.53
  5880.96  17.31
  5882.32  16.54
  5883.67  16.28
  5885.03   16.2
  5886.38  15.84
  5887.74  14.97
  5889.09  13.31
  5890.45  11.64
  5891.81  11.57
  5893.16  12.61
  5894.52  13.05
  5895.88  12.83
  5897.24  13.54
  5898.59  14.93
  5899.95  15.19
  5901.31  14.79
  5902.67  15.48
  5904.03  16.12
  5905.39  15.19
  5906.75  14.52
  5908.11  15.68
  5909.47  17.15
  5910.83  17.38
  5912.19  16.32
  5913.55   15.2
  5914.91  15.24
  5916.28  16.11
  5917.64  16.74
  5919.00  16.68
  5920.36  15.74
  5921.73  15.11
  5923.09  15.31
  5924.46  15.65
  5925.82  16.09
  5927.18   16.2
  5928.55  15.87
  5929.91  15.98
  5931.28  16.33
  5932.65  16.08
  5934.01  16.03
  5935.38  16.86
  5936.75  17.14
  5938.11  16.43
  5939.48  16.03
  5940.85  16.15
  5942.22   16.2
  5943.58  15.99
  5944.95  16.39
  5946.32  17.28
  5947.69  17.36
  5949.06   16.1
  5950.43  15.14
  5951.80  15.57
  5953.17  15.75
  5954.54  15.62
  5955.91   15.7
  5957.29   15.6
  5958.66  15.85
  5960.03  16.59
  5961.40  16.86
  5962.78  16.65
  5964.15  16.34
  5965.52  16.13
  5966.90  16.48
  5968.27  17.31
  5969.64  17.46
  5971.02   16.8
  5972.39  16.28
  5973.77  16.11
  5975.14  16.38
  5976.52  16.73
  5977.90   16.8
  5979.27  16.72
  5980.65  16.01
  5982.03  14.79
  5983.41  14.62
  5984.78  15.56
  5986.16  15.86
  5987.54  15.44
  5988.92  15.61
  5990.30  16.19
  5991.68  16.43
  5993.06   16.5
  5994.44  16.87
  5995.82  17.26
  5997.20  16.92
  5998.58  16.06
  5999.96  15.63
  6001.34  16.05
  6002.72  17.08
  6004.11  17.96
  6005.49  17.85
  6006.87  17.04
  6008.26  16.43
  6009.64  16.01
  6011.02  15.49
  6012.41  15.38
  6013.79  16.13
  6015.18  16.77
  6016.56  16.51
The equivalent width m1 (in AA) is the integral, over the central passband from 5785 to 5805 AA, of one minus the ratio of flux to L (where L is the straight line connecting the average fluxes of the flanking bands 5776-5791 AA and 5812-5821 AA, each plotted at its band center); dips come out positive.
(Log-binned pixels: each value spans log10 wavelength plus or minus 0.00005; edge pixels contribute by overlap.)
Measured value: 0.71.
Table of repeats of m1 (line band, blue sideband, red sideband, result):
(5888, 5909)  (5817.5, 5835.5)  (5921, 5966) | 3.1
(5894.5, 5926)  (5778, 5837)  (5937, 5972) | 2.0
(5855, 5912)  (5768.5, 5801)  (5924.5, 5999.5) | 2.6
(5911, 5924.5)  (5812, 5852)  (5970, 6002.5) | 0.5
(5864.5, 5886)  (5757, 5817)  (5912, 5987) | 0.2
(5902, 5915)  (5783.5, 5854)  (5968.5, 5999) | 0.5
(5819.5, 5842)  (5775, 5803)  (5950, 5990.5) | -0.8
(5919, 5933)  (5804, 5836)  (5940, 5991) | 0.5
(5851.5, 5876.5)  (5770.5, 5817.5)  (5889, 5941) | -0.8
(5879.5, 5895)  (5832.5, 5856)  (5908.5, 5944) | 1.5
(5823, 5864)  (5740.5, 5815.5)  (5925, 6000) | -0.3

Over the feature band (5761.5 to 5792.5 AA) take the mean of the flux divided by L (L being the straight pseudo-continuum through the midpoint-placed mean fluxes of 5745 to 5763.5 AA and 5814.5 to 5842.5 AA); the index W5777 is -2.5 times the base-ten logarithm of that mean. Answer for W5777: -0.03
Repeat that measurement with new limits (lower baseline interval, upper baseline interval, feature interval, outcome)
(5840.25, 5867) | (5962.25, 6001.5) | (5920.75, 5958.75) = 0.02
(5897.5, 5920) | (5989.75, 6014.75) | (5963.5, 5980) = -0.02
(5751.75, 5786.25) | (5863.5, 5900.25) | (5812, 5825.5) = -0.08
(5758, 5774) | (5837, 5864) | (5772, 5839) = 0.00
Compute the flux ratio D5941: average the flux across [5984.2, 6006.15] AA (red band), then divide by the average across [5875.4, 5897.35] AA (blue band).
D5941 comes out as 1.11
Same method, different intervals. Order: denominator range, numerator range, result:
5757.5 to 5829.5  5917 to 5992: 0.96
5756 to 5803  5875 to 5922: 0.93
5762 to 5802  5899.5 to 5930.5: 0.95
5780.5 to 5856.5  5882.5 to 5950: 0.93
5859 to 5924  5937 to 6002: 1.04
